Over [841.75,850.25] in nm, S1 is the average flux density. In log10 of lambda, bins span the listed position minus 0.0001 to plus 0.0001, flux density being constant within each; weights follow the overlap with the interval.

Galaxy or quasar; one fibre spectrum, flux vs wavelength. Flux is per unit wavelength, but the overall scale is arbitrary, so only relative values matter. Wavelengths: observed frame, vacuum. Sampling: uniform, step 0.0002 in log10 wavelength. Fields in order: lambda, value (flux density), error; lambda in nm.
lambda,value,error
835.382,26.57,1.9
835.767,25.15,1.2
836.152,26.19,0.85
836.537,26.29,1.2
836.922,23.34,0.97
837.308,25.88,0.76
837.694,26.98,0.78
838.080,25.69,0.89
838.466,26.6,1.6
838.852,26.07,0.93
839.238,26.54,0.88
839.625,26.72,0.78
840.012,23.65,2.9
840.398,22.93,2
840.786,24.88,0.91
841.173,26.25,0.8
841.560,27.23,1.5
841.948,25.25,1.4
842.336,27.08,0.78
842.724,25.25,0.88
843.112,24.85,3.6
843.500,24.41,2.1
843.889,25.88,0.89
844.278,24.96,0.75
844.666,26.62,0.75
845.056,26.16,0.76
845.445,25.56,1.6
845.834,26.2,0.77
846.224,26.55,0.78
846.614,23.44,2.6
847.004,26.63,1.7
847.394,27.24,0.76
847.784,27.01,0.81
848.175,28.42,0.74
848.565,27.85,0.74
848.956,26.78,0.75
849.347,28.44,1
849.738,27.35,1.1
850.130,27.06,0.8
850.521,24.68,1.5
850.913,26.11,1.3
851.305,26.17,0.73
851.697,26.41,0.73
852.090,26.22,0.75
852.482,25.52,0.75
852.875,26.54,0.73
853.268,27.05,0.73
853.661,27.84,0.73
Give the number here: 26.3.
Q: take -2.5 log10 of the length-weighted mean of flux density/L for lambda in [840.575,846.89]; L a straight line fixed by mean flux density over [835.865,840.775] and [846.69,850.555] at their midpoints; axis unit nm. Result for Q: 0.03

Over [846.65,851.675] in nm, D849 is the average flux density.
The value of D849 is 26.8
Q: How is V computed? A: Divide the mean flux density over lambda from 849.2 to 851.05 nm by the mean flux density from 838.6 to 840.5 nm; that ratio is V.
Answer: 1.05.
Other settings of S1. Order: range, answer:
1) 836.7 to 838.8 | 25.7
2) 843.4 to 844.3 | 25.2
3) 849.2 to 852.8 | 26.4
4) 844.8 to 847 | 25.7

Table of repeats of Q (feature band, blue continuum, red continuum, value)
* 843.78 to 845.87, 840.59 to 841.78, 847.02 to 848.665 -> 0.04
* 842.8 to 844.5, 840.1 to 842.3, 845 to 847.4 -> 0.02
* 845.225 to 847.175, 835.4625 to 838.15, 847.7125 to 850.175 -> 0.06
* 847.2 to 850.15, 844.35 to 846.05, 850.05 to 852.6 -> -0.06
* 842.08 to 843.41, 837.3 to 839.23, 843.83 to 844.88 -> 0.01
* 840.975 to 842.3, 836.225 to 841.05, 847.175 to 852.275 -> -0.02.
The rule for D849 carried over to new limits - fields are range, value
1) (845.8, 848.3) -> 26.5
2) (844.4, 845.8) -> 26.1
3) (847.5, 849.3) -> 27.6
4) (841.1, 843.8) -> 25.7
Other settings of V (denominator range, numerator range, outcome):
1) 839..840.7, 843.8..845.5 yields 1.04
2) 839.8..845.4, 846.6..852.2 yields 1.05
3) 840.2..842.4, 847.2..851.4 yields 1.06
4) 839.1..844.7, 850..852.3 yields 1.02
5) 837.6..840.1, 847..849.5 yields 1.06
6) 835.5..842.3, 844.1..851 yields 1.03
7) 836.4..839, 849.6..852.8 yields 1.01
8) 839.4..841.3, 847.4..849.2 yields 1.11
